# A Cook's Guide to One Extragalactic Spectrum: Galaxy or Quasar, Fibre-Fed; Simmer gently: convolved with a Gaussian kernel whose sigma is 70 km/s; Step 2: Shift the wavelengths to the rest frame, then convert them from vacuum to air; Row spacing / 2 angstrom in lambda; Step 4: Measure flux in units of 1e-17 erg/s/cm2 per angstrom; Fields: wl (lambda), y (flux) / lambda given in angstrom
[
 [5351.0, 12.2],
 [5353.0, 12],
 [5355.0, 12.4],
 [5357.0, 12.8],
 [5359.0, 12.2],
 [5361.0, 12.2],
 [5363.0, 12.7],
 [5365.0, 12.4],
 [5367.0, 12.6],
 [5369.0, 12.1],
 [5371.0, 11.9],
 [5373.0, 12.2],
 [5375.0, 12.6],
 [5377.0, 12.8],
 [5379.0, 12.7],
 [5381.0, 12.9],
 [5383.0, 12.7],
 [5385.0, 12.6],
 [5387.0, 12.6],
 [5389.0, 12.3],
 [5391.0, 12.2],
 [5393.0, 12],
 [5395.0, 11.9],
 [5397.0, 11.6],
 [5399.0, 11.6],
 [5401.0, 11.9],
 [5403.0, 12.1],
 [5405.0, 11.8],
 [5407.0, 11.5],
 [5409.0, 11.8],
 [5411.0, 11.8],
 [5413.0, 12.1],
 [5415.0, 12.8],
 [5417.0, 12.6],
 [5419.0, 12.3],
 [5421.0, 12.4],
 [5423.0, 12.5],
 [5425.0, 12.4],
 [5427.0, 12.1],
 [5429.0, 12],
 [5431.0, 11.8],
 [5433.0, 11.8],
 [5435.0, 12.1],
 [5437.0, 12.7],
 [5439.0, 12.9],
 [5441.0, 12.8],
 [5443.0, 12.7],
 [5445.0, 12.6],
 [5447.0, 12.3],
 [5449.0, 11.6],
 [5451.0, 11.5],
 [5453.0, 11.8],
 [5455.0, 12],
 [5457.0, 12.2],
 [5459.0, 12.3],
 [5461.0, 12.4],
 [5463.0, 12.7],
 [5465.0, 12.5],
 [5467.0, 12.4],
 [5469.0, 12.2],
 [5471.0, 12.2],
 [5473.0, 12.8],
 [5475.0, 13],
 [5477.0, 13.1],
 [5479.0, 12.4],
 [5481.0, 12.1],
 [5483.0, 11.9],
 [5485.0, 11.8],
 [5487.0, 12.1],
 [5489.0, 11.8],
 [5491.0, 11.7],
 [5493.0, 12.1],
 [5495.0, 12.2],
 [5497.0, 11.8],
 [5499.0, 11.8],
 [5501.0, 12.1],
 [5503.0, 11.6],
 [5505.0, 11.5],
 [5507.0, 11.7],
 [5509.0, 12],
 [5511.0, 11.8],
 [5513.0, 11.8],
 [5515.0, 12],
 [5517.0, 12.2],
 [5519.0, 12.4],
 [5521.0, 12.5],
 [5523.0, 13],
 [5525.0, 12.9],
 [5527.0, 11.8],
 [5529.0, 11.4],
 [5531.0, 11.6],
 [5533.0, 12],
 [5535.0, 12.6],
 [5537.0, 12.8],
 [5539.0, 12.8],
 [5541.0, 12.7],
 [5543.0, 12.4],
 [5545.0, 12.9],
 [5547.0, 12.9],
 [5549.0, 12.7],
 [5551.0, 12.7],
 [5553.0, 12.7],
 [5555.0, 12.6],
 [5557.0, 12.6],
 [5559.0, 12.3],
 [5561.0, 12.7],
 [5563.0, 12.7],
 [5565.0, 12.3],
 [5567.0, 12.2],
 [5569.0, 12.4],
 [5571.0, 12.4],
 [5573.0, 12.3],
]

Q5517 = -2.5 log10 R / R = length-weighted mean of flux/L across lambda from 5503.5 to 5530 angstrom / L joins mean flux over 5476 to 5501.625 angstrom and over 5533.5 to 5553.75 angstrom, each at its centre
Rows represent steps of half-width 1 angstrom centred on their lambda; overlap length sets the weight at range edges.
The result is 0.029 mag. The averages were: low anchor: 12.1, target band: 12.1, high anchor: 12.7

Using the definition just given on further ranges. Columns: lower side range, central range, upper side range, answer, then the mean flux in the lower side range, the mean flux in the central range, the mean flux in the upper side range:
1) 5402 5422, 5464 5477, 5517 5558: -0.02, 12.1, 12.6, 12.5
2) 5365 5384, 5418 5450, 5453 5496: 0.00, 12.5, 12.3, 12.3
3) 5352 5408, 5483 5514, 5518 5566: 0.05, 12.3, 11.9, 12.5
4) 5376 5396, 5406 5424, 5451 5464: 0.01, 12.5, 12.2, 12.2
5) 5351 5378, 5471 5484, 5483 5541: -0.03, 12.4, 12.5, 12.1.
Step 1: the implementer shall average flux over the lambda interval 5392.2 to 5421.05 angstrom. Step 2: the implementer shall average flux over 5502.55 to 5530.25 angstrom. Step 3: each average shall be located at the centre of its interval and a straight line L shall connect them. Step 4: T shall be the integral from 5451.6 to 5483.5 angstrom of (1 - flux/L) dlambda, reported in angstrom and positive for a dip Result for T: -0.9 angstrom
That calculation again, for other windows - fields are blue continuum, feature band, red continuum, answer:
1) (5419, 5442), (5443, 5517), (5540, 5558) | 2.1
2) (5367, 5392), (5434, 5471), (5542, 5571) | 0.6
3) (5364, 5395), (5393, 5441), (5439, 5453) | 0.8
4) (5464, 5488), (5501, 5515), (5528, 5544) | 0.6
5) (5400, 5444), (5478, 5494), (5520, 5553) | 0.5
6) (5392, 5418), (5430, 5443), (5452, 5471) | -0.3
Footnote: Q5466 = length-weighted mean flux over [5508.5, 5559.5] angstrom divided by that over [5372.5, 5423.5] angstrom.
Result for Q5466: 1.0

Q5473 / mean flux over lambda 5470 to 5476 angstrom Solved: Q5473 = 12.7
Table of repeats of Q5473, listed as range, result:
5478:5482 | 12.2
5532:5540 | 12.6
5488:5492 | 11.8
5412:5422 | 12.4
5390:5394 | 12.1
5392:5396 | 11.9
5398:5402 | 11.8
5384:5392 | 12.4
